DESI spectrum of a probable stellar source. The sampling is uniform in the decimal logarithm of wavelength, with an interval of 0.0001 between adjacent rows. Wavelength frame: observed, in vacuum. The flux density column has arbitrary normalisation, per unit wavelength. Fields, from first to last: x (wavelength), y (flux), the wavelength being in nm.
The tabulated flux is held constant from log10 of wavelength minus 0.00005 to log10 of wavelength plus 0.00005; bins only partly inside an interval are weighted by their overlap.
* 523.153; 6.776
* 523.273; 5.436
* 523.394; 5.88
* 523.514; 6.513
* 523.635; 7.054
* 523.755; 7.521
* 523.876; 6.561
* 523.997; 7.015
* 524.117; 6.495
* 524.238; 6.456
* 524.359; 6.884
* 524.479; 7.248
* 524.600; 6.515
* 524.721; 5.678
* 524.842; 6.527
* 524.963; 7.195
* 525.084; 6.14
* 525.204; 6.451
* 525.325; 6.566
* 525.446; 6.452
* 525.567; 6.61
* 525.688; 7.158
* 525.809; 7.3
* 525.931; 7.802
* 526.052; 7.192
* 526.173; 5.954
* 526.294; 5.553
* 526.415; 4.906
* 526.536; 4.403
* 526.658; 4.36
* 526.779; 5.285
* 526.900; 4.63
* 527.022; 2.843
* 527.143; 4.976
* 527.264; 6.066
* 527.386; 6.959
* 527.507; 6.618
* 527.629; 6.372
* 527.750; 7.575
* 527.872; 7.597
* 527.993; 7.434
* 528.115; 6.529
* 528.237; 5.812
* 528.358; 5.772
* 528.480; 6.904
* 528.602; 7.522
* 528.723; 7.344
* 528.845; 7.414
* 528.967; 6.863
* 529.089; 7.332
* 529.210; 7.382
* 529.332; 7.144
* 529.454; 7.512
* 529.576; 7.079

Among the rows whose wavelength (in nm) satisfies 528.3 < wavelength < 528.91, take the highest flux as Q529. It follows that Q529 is 7.522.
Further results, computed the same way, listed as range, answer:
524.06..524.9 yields 7.248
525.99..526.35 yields 7.192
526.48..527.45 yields 6.959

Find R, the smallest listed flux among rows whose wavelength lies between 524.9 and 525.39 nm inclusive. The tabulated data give 6.14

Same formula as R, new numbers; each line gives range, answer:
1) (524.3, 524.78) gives 5.678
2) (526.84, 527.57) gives 2.843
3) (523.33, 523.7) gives 5.88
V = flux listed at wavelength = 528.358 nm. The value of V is 5.772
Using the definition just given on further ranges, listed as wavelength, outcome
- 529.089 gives 7.332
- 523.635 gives 7.054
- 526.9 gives 4.63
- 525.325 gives 6.566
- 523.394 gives 5.88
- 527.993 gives 7.434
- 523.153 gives 6.776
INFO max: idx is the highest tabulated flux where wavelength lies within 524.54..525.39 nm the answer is 7.195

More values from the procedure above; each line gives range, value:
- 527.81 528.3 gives 7.597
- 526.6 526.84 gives 5.285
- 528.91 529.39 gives 7.382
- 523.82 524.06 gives 7.015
